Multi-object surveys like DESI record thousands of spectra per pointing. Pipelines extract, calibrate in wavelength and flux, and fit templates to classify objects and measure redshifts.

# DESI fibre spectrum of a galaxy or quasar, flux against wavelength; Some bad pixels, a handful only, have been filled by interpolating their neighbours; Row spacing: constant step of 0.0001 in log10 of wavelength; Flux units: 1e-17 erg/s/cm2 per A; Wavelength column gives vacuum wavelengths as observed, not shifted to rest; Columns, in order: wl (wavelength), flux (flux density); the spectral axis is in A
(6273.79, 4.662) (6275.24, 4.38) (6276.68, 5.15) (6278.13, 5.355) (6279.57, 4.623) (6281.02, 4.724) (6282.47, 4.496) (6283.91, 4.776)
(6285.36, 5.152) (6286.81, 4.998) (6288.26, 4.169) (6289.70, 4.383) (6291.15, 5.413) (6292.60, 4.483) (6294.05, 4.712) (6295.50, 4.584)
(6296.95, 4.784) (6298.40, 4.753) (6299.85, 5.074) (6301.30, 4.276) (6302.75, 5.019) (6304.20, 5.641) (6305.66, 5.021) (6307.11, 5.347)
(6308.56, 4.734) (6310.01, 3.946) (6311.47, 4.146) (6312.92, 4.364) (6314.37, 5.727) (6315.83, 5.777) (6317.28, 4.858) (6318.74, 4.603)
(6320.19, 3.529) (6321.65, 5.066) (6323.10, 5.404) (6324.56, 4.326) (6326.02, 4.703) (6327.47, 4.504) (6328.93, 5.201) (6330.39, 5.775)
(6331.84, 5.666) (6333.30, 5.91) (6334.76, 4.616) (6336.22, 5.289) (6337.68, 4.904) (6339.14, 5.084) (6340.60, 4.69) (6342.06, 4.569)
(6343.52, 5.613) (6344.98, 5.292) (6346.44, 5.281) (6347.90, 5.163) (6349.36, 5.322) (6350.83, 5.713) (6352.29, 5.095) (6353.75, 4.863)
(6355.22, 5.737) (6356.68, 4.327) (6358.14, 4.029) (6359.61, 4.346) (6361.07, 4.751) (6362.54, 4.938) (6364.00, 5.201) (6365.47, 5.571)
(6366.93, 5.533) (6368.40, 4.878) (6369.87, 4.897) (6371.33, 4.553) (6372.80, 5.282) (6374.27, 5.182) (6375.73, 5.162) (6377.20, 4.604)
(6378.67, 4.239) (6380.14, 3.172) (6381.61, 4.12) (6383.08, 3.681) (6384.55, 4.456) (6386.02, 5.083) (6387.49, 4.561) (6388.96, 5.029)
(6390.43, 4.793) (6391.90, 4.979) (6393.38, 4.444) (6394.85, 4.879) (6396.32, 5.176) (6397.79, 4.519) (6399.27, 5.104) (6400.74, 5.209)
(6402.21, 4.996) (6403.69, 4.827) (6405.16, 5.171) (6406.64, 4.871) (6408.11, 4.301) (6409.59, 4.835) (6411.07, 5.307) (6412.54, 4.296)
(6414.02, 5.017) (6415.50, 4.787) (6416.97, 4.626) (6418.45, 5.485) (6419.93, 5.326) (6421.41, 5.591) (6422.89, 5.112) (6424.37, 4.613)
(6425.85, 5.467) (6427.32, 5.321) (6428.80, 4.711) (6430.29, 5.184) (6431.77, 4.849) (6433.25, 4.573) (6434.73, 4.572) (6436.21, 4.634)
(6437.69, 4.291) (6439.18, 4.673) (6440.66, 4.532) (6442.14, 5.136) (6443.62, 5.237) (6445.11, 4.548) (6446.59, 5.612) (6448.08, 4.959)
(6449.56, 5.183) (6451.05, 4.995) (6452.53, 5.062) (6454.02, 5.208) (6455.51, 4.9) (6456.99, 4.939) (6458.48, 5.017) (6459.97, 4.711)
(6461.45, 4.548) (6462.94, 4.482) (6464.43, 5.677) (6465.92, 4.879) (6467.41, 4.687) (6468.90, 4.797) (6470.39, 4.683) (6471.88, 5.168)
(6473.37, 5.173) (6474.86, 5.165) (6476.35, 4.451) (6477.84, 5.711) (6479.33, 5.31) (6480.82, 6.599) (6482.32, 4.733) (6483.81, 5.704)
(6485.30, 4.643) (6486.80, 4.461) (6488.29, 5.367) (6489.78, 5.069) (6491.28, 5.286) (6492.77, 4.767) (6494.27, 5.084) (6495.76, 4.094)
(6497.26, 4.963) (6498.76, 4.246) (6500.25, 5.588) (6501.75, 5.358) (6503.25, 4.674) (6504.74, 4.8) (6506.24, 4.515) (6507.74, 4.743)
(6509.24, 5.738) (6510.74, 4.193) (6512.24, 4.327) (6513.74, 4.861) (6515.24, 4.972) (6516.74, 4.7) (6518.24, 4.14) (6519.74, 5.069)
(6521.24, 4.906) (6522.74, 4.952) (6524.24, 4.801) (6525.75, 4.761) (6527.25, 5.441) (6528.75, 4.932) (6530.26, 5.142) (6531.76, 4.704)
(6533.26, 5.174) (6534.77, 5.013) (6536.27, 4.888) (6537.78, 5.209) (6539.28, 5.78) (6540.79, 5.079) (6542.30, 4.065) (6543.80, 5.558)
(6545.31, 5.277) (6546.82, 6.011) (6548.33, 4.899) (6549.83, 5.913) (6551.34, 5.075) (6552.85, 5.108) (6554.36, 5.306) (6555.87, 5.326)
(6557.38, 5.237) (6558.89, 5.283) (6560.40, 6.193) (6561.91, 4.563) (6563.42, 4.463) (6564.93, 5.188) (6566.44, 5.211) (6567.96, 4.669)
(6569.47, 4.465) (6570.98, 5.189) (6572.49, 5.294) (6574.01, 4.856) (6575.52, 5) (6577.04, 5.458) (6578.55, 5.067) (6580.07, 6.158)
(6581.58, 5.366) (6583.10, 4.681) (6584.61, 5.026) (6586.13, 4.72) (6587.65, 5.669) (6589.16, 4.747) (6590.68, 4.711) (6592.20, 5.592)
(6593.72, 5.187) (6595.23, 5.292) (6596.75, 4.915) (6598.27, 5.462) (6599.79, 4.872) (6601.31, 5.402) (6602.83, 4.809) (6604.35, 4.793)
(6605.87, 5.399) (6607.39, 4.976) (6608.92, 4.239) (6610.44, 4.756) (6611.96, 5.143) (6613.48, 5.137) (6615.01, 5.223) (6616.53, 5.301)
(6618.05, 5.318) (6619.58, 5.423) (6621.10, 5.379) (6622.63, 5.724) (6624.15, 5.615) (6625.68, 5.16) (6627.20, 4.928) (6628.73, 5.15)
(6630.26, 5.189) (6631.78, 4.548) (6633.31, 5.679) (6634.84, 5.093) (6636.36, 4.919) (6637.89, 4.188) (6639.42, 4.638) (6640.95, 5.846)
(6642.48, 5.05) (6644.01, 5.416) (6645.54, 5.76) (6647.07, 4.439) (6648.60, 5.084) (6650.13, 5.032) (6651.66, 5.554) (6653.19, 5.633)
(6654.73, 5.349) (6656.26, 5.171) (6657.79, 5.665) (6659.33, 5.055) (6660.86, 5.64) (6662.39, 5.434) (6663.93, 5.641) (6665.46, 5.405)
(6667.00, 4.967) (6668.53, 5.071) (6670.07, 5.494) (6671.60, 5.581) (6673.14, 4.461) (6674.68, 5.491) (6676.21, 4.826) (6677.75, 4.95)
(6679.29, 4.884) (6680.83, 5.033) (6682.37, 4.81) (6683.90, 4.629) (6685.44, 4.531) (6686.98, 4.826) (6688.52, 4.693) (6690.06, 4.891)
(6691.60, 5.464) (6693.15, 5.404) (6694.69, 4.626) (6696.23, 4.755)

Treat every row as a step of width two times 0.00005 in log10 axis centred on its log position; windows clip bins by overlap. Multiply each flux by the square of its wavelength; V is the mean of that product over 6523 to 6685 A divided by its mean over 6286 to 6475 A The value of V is 1.1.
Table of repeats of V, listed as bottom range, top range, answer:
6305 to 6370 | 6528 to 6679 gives 1.12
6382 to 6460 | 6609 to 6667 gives 1.14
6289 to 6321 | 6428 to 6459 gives 1.07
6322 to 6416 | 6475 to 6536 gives 1.05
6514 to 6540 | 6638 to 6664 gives 1.10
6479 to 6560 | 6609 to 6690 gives 1.06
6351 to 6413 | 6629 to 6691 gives 1.16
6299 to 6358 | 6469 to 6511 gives 1.06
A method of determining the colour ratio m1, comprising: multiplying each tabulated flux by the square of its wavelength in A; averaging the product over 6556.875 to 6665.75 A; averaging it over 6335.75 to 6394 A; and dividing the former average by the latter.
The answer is 1.15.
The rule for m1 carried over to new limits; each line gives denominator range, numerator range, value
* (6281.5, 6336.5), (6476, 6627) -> 1.12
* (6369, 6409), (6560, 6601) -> 1.15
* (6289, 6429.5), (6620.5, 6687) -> 1.15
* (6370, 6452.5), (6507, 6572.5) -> 1.08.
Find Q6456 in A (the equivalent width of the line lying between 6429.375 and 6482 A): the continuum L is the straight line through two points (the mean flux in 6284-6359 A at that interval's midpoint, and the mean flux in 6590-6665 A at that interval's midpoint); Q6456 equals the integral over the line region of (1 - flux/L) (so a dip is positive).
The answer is 0.7 A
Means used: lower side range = 4.93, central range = 4.97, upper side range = 5.18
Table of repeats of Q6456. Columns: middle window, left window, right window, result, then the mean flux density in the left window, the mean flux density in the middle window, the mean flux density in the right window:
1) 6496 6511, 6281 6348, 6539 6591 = 0.6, 4.91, 4.88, 5.16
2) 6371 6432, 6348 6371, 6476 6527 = 1.9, 5.01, 4.83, 4.94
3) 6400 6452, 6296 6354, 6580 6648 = 1.0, 4.99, 4.94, 5.12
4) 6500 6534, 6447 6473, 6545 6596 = 1.3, 4.95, 4.88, 5.18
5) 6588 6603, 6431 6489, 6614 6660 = 0.1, 4.97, 5.13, 5.22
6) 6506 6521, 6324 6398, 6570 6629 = 1.0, 4.9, 4.74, 5.15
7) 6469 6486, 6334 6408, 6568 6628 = -0.7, 4.87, 5.2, 5.13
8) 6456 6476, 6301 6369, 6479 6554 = 0.4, 4.99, 4.91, 5.01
